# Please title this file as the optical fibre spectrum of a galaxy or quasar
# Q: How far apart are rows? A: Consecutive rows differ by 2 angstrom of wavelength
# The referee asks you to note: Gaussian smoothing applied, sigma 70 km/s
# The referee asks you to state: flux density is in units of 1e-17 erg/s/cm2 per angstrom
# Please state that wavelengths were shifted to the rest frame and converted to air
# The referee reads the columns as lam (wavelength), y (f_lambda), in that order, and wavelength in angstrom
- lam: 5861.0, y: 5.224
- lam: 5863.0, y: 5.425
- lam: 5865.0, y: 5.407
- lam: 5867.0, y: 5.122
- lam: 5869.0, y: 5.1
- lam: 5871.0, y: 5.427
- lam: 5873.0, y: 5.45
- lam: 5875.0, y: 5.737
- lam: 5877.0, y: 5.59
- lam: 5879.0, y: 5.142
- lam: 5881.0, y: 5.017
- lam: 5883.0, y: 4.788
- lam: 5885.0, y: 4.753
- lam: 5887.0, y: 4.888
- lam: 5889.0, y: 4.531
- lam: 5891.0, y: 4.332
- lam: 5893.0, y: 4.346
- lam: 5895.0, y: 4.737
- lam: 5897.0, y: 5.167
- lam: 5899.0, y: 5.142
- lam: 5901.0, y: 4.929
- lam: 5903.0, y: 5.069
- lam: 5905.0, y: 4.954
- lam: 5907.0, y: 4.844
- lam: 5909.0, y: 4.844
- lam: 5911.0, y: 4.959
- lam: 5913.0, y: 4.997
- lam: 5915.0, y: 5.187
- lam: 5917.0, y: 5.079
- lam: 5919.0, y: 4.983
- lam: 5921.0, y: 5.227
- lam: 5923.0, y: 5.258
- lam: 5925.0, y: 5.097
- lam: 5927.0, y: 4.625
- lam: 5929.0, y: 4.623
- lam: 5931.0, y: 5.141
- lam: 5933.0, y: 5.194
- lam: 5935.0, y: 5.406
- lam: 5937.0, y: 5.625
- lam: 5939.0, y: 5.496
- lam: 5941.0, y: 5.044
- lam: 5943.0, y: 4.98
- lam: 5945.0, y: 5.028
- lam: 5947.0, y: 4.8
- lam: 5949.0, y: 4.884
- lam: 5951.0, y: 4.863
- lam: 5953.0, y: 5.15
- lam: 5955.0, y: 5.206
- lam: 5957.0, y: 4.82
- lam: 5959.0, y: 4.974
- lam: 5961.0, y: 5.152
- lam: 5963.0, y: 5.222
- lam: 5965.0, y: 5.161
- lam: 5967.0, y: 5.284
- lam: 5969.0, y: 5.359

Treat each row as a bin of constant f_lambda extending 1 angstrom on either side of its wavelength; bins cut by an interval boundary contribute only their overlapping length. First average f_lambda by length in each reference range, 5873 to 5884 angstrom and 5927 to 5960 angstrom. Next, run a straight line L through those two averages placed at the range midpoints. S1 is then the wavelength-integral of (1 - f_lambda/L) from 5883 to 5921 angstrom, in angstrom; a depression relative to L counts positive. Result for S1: 2.3 angstrom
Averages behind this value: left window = 5.27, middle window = 4.88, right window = 5.06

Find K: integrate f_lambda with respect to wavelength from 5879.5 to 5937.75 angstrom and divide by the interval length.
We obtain 4.96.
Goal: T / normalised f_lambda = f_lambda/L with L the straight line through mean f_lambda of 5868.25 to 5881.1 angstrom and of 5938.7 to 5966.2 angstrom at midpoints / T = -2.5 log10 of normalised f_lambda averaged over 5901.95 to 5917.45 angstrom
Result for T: 0.051 mag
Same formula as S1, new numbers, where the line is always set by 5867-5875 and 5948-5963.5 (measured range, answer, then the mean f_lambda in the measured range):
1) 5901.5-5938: 0.7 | 5.06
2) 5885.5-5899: 1.4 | 4.71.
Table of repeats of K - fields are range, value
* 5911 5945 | 5.12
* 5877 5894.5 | 4.77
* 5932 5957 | 5.13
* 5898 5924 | 5.04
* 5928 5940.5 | 5.24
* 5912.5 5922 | 5.1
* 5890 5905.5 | 4.83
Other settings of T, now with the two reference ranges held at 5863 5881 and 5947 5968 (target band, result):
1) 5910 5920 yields 0.035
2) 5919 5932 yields 0.038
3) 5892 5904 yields 0.078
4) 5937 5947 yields -0.008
